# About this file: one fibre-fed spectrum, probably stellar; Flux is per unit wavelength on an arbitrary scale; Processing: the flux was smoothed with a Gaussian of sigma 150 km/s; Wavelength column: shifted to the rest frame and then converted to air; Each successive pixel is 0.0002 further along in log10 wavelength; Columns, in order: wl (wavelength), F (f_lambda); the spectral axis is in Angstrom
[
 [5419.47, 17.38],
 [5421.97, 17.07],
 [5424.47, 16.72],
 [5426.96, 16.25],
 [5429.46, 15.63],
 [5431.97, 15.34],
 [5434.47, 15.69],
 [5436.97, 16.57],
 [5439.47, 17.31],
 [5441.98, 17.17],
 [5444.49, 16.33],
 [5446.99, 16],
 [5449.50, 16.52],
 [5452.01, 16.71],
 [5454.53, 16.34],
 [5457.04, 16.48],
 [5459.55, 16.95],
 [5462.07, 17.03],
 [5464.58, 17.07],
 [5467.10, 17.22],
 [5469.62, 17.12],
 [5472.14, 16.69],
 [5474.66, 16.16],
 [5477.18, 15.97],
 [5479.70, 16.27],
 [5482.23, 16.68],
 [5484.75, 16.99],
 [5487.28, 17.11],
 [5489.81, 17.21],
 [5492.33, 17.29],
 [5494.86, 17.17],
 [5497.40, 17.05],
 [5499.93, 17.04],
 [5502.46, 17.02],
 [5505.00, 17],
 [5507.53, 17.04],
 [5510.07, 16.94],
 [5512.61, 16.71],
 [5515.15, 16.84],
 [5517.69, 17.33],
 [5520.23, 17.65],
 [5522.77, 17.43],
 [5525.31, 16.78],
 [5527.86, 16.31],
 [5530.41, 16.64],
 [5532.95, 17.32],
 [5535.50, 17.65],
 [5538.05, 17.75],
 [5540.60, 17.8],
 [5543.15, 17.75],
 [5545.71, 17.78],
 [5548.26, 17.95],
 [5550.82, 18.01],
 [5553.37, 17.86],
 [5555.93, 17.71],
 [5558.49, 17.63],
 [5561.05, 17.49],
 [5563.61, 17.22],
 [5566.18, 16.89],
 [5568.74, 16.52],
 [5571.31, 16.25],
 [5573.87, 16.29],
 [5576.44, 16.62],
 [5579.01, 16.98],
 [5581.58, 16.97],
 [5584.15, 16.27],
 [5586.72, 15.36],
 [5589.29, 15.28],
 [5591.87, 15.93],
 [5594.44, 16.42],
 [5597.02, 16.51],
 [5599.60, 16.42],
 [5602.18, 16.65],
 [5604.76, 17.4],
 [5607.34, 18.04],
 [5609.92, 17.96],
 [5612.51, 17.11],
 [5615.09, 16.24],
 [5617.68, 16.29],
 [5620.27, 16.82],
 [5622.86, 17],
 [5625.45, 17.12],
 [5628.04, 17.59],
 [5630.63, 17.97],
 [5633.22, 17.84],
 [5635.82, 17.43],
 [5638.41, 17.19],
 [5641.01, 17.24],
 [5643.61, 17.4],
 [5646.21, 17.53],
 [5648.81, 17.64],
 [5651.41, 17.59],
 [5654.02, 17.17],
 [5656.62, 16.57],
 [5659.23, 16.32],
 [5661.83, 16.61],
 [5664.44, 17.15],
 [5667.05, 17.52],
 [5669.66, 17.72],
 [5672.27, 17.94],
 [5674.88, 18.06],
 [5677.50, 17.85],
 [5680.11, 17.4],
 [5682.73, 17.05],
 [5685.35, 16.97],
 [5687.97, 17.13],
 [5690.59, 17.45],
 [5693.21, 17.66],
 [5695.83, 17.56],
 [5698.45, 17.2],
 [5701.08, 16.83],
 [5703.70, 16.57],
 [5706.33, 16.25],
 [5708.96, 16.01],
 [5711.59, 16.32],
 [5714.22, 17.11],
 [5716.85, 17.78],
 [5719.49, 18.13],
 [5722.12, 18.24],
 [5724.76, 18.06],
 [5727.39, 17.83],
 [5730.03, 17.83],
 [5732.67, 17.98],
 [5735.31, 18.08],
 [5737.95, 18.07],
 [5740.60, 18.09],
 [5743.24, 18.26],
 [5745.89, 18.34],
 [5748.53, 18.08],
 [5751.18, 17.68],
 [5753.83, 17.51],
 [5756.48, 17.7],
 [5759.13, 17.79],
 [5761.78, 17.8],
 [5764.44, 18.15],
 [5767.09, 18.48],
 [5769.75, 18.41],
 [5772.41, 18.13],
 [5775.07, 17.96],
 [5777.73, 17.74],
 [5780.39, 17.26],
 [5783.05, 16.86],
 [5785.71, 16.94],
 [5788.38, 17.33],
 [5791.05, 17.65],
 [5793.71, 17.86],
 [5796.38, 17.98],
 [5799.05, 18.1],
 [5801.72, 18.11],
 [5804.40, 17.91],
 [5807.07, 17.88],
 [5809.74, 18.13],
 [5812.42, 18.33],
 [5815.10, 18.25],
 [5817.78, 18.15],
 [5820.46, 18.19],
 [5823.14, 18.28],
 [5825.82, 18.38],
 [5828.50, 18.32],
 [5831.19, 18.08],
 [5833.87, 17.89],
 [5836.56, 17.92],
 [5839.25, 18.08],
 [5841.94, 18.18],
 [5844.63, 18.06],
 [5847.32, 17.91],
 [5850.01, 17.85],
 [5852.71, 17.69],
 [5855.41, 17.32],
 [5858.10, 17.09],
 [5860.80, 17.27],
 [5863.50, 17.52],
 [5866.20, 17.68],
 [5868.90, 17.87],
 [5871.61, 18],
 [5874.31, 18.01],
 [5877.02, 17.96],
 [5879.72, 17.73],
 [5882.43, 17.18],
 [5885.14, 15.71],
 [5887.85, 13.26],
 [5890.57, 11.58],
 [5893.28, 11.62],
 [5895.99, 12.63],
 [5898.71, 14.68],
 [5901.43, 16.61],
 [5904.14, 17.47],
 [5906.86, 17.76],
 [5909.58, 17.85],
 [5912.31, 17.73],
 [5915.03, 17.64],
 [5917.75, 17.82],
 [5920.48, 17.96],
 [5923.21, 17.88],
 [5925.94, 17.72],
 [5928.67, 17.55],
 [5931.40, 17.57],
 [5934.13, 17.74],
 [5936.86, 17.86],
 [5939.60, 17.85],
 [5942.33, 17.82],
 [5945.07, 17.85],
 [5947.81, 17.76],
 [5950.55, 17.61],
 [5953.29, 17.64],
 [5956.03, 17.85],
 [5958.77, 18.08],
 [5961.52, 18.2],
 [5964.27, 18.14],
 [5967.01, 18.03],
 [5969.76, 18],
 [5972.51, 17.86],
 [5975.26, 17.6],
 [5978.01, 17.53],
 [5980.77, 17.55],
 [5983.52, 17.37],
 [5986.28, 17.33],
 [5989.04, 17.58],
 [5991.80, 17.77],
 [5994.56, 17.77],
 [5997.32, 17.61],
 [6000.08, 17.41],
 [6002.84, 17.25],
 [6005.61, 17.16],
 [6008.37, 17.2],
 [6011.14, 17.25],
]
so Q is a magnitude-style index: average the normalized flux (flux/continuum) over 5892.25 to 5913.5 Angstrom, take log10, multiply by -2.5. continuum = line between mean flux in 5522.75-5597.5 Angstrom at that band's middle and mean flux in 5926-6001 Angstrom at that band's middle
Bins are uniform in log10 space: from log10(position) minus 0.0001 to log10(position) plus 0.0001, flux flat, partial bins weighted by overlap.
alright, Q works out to 0.116 mag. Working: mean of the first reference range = 17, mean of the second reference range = 17.7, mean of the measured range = 15.8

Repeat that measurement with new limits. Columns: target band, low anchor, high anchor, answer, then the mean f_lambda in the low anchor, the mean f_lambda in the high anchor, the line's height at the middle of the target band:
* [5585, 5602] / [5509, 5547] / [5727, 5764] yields 0.092 mag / 17.2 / 17.9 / 17.5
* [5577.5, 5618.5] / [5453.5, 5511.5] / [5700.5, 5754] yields 0.038 mag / 16.9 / 17.6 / 17.2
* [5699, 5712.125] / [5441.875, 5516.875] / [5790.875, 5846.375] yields 0.078 mag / 16.8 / 18.1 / 17.7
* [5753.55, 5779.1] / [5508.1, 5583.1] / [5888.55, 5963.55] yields -0.057 mag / 17.2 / 17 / 17.1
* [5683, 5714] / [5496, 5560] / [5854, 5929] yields 0.006 mag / 17.3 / 16.7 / 17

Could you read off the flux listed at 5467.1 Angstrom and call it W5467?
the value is 17.22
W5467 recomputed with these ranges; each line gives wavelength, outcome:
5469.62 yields 17.12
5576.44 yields 16.62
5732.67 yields 17.98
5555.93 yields 17.71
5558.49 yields 17.63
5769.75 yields 18.41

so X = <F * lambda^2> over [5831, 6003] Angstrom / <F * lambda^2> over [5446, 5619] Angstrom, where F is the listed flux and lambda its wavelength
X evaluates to 1.2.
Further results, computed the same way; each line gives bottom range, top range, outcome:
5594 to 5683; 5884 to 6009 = 1.10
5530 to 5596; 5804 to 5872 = 1.16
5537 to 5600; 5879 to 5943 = 1.10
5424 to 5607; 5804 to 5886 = 1.19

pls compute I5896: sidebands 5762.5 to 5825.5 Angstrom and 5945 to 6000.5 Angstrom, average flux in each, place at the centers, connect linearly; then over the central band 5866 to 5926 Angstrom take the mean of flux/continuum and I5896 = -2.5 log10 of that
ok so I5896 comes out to 0.08 mag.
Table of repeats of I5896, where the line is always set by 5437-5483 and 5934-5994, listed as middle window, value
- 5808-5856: -0.04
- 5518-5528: -0.02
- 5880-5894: 0.23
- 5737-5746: -0.05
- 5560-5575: 0.01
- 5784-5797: -0.01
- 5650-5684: -0.01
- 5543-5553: -0.06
